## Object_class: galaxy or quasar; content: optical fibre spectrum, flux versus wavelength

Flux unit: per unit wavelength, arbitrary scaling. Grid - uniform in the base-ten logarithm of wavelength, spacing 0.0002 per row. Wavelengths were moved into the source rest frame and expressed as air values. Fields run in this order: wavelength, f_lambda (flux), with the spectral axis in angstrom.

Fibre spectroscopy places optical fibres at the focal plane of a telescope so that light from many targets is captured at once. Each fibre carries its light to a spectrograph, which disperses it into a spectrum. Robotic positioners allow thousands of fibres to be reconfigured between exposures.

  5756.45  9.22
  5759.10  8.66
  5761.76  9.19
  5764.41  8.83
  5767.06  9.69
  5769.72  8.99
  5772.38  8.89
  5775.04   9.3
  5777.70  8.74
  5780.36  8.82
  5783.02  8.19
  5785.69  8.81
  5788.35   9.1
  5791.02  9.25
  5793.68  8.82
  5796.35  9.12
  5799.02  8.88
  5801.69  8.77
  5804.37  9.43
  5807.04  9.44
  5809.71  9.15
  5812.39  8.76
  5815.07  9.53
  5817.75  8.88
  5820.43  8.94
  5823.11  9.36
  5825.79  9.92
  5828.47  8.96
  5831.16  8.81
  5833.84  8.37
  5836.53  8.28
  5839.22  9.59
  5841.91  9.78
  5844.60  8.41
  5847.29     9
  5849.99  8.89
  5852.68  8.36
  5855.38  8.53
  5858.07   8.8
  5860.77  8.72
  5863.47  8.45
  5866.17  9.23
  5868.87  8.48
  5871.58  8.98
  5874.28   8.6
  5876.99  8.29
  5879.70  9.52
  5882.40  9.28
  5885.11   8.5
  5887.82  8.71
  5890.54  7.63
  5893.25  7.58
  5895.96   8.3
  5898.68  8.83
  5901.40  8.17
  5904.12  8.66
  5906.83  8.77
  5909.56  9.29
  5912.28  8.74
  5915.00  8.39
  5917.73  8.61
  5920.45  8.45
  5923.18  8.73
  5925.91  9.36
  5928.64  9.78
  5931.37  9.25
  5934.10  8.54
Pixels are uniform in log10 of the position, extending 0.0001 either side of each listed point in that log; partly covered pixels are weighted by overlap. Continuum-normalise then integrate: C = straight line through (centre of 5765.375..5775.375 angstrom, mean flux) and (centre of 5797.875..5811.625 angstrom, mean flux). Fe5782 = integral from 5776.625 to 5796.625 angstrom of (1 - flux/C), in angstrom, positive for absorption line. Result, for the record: 0.7 angstrom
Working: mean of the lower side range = 9.19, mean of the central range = 8.85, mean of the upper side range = 9.12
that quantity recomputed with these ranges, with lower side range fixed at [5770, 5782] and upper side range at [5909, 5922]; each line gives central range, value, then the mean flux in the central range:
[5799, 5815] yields -0.5 angstrom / 9.12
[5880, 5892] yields 0.2 angstrom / 8.61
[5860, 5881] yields -0.1 angstrom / 8.78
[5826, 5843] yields -0.4 angstrom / 9.02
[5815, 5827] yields -0.6 angstrom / 9.3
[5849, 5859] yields 0.2 angstrom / 8.64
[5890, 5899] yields 0.7 angstrom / 8.04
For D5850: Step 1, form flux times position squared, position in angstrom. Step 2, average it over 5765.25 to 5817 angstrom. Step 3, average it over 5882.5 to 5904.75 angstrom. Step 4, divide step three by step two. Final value 0.96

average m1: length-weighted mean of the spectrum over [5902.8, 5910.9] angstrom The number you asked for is 8.91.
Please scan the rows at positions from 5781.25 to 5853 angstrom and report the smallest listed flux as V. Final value 8.19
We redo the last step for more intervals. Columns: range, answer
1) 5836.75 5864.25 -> 8.36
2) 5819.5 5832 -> 8.81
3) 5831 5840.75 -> 8.28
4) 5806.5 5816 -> 8.76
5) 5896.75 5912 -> 8.17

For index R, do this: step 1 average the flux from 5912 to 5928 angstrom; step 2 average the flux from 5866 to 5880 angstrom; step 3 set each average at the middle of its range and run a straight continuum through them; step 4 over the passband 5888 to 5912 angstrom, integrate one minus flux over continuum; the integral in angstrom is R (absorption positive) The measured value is 0.9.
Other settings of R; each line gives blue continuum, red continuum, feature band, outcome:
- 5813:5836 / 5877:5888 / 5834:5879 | 1.1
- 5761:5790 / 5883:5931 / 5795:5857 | -1.2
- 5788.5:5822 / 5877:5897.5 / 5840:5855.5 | -0.2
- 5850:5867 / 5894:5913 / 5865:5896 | 0.2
